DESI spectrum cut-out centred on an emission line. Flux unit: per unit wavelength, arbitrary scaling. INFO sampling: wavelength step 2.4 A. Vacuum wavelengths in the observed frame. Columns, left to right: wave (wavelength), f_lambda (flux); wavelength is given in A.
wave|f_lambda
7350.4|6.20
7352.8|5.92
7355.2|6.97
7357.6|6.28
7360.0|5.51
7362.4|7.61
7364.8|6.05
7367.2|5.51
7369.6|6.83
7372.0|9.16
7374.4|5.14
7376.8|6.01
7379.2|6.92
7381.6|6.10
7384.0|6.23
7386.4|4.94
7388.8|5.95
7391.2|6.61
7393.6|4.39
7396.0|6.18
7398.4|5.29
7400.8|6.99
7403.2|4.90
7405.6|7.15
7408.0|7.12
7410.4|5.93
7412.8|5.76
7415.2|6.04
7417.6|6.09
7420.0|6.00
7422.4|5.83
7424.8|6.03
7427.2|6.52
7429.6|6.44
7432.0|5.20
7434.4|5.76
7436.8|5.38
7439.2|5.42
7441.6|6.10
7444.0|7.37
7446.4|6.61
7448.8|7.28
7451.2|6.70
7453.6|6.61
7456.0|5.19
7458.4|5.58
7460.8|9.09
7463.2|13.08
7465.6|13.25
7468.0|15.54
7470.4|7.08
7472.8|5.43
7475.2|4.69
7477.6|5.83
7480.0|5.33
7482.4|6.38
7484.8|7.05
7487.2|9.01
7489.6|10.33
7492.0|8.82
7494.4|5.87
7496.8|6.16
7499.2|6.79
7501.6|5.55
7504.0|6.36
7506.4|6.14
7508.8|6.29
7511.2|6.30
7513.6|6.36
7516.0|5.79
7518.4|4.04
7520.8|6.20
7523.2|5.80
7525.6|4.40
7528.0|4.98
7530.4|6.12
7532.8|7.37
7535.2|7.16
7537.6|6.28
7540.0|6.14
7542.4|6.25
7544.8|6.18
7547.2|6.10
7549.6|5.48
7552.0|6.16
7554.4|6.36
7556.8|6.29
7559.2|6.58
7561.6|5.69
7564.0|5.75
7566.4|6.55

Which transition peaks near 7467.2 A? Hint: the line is H-alpha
